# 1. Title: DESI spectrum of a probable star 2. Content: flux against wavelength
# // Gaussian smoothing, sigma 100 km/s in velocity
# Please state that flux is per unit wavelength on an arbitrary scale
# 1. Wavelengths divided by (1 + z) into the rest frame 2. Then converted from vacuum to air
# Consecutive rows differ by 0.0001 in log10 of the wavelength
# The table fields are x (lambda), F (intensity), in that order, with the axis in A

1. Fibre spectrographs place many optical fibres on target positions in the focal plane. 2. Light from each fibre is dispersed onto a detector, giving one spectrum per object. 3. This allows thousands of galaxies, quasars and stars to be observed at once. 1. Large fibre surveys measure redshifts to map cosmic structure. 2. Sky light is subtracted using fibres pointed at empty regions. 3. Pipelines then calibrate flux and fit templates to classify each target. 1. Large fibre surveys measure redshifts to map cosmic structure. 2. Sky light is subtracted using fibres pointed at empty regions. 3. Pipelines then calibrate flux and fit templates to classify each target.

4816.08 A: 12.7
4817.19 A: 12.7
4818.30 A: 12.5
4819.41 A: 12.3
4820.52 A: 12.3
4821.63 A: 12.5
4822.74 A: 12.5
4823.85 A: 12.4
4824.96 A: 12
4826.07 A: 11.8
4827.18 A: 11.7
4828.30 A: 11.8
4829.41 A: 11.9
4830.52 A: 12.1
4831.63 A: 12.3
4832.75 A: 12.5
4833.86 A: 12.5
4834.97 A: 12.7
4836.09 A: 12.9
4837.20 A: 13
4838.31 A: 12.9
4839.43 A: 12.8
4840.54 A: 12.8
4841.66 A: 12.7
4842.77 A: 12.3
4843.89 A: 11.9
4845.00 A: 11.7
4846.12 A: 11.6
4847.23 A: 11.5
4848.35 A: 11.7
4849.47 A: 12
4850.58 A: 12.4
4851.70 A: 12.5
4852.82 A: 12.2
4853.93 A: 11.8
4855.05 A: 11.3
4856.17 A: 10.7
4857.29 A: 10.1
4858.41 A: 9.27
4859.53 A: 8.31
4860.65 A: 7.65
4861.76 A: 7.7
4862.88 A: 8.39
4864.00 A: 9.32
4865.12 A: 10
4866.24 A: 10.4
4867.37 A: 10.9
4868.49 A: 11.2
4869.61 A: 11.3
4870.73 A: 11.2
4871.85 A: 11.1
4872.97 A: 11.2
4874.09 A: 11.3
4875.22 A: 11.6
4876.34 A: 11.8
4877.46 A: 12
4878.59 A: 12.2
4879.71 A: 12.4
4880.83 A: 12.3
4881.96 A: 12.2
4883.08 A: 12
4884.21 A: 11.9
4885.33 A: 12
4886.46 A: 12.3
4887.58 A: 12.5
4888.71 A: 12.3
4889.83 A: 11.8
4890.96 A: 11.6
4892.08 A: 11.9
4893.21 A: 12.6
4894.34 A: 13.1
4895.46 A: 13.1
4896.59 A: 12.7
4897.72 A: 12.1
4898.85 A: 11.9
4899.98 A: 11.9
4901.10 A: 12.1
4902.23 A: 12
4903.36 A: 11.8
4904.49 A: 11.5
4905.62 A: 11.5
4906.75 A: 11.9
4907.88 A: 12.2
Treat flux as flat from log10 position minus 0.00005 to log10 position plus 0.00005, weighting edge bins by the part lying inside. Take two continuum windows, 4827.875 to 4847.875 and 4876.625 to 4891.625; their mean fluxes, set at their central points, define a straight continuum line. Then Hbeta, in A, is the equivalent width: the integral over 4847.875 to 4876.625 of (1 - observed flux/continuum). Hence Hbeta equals 3.7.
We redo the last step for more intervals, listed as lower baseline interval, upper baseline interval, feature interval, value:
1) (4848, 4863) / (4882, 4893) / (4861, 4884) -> 0.7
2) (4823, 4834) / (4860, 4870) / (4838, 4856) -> -2.1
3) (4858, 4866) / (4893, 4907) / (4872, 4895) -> -3.0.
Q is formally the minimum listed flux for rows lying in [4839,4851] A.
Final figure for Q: 11.5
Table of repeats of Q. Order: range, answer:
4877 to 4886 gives 11.9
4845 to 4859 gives 9.27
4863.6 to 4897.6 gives 9.32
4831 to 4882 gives 7.65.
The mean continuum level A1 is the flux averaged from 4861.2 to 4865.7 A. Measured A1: 8.88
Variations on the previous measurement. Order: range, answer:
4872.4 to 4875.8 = 11.4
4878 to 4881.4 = 12.3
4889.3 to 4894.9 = 12.2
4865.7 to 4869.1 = 10.8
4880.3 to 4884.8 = 12.1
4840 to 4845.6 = 12.3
